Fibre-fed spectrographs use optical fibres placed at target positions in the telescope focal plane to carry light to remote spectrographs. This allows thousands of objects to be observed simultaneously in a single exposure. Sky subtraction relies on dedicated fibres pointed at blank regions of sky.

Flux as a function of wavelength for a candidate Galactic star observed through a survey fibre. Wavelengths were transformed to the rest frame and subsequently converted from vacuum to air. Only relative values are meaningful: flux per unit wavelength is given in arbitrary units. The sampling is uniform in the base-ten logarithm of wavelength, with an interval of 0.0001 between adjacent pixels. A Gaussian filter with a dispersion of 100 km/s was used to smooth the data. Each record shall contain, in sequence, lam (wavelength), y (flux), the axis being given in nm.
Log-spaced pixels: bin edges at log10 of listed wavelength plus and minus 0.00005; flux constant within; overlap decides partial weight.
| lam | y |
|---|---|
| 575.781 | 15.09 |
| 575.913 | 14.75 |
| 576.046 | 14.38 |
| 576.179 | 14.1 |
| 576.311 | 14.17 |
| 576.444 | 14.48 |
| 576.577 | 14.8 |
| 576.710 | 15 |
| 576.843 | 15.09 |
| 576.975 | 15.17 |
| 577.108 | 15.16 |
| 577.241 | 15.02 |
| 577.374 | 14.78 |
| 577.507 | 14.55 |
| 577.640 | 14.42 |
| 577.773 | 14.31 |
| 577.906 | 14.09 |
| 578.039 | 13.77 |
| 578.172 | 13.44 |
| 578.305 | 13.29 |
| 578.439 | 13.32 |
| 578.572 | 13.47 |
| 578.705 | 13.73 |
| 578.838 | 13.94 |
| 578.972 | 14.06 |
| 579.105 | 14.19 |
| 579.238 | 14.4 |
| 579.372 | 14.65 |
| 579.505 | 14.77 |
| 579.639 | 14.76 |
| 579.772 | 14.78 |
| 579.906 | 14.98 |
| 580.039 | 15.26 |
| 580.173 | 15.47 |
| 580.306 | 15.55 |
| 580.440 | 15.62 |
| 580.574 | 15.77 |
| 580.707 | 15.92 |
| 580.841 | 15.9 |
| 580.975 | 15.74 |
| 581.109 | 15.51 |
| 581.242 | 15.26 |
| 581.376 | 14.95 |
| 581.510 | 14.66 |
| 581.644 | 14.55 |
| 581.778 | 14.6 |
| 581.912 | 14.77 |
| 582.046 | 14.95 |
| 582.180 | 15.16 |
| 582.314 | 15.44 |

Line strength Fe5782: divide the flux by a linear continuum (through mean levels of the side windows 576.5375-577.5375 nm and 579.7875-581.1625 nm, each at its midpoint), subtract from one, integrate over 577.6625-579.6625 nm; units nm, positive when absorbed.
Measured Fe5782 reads 0.16 nm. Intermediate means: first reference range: 15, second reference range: 15.5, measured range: 14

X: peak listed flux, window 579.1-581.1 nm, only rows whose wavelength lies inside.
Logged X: 15.92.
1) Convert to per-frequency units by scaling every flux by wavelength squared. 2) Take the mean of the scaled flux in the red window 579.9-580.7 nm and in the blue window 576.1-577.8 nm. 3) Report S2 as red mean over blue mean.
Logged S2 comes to 1.07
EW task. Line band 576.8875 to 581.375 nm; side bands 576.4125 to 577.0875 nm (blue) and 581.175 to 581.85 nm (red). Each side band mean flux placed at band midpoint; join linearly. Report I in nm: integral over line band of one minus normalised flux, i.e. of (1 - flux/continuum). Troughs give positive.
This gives 0.05 nm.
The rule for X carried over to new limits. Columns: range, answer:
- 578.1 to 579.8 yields 14.78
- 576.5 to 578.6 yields 15.17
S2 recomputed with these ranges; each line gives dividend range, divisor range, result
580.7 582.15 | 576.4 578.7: 1.07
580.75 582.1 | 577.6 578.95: 1.11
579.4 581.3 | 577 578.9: 1.10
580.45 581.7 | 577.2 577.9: 1.07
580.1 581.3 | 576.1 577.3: 1.07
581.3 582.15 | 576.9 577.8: 1.01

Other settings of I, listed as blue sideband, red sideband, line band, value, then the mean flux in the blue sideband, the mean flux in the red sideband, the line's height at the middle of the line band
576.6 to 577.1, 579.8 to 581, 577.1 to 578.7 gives 0.12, 15.1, 15.5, 15.2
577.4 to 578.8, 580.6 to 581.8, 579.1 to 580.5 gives -0.03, 13.9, 15.3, 14.6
